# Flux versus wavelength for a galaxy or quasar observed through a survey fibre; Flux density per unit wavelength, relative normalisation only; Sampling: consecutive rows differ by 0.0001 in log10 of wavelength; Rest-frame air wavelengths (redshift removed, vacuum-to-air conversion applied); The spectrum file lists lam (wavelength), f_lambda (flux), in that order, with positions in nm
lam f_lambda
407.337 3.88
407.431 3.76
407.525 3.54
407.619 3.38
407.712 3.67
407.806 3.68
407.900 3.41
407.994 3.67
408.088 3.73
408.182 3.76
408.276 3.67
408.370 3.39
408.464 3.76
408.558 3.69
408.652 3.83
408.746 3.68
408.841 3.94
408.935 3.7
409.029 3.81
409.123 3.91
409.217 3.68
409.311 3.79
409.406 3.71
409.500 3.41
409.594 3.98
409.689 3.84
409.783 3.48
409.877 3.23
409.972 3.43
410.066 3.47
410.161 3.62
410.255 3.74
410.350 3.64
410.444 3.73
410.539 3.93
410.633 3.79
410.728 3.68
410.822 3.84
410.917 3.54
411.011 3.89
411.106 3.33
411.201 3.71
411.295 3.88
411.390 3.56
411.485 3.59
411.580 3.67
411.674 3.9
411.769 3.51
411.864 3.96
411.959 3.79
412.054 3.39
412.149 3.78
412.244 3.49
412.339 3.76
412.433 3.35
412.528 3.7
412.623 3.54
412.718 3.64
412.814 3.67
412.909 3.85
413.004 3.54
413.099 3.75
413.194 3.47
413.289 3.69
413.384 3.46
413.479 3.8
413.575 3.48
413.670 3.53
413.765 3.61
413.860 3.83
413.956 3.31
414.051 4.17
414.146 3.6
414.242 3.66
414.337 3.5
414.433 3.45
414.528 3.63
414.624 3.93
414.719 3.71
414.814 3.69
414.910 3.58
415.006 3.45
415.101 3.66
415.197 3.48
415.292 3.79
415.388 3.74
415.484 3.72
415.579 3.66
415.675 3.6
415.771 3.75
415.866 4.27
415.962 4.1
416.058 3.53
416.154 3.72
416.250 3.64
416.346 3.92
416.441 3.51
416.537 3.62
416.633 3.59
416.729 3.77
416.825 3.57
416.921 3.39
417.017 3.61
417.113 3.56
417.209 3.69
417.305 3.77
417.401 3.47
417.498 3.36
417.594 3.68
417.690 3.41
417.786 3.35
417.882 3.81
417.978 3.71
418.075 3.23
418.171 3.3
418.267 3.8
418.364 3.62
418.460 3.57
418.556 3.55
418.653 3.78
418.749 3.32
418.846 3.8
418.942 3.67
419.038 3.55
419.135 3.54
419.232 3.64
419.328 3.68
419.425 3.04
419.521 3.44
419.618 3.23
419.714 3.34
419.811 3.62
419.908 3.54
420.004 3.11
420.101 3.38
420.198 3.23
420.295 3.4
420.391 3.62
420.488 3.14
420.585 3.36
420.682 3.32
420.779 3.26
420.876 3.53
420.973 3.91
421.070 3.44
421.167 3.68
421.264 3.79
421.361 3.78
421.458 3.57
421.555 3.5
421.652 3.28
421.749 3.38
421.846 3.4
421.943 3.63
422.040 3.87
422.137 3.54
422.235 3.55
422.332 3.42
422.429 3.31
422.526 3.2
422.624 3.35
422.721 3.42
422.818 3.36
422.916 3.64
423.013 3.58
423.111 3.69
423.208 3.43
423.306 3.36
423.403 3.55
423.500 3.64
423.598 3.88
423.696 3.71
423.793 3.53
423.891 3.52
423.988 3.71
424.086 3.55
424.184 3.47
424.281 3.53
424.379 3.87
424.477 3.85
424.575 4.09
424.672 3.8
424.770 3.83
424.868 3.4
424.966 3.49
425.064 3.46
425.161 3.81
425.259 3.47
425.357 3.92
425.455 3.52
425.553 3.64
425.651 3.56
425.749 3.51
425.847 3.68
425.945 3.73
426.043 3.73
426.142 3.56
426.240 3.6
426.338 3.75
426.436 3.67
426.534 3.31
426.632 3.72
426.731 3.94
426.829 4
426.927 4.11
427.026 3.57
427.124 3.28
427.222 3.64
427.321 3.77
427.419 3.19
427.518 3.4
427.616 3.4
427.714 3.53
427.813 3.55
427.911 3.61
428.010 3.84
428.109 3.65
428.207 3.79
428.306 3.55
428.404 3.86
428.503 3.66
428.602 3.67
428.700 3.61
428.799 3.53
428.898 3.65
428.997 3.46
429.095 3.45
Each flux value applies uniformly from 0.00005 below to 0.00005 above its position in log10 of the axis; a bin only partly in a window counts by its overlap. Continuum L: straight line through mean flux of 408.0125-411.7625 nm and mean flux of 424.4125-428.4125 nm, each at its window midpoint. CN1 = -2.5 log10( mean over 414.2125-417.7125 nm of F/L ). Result 0.01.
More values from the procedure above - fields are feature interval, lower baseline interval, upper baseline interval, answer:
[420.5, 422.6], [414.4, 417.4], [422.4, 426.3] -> 0.038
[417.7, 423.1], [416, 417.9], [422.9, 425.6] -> 0.038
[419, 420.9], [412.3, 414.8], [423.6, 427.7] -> 0.076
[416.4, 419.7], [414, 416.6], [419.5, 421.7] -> 0.009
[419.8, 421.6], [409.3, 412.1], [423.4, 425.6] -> 0.056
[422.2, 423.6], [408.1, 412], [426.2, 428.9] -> 0.053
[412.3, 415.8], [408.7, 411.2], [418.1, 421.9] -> -0.011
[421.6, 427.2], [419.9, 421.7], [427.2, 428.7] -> -0.021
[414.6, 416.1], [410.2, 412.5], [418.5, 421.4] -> -0.040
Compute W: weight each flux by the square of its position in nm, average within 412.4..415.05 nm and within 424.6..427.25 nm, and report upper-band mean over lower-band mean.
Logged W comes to 1.1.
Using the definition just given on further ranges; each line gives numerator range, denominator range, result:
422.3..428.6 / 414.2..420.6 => 1.05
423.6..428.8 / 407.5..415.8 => 1.07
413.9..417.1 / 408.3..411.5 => 1.03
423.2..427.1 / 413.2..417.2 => 1.05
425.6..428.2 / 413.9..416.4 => 1.04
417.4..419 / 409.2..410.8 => 1.01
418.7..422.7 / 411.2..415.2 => 0.99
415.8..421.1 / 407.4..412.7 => 1.01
